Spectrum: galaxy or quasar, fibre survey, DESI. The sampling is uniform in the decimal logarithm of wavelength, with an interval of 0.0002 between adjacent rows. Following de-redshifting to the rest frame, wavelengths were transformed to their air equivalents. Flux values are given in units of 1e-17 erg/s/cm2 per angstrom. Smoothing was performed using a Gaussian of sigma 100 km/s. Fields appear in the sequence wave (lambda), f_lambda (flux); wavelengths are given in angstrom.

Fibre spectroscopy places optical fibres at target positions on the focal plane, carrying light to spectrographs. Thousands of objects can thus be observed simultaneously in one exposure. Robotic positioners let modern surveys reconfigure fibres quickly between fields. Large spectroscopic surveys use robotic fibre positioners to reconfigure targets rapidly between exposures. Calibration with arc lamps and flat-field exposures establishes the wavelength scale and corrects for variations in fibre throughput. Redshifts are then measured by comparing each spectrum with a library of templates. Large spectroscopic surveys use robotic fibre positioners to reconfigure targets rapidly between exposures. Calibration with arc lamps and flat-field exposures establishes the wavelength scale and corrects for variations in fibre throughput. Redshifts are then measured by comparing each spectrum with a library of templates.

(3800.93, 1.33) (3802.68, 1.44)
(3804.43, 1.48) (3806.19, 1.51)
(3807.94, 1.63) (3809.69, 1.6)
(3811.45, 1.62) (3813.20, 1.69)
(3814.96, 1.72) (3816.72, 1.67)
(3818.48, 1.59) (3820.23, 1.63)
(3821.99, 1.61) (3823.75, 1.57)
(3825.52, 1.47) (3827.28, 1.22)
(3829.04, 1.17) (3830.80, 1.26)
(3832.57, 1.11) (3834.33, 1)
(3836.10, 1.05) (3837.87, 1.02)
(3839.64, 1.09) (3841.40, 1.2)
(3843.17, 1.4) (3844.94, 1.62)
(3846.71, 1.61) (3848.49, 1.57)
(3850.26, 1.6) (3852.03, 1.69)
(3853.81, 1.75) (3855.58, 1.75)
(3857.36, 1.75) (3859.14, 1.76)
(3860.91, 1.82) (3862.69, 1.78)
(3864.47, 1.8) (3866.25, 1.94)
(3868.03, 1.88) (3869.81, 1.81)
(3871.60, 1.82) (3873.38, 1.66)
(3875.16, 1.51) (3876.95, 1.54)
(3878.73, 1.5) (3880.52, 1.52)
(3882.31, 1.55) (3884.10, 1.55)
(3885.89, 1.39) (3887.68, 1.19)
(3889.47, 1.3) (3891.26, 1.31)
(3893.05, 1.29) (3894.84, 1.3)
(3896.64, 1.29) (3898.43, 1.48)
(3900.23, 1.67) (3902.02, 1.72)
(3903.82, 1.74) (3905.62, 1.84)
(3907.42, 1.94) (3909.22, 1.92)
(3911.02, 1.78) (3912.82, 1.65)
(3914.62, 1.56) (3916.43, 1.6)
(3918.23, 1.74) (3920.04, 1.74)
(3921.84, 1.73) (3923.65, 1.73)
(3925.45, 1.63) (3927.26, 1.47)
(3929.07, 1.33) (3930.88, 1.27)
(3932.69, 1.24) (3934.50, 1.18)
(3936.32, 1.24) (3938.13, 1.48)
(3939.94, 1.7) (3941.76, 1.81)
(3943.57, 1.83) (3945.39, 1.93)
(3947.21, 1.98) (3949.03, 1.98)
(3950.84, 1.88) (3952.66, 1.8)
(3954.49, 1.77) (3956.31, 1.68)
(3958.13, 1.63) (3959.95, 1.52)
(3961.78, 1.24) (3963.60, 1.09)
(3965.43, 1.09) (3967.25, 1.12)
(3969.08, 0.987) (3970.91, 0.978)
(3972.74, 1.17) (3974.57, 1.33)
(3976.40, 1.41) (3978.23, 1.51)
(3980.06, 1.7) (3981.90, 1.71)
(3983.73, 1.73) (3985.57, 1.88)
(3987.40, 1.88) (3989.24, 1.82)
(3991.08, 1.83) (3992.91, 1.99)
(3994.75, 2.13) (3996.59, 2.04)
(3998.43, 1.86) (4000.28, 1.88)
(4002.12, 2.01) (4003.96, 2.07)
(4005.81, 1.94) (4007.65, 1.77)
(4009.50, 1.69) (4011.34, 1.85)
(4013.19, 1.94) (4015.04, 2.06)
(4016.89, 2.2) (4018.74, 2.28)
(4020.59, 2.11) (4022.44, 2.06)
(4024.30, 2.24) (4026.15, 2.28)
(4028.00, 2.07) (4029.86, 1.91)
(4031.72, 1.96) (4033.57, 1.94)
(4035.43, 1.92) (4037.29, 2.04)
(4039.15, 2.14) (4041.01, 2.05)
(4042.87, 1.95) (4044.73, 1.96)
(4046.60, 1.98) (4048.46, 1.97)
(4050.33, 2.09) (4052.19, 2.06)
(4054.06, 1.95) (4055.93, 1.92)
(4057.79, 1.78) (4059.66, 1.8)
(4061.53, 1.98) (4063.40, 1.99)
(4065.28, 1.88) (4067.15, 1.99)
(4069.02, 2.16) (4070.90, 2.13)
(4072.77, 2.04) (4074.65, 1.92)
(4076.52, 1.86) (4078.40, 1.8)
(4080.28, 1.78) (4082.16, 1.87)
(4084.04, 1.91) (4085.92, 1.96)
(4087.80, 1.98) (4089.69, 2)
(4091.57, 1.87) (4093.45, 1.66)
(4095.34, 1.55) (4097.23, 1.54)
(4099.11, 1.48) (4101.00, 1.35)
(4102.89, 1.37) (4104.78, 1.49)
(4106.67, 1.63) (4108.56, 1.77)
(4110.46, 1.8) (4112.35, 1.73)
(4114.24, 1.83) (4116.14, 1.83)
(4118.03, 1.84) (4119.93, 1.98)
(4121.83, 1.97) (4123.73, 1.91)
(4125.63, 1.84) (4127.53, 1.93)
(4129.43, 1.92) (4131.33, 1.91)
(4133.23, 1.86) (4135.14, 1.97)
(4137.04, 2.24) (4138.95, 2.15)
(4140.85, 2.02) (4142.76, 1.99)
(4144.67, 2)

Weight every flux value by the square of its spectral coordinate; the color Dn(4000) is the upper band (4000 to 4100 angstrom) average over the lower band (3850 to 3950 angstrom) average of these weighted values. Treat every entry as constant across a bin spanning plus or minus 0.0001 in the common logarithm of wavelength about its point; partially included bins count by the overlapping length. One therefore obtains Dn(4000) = 1.29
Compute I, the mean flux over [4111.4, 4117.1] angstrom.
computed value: 1.8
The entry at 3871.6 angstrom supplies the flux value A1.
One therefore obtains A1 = 1.82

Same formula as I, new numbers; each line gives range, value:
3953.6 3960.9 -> 1.65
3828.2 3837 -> 1.12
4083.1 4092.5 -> 1.94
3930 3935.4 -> 1.23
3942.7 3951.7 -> 1.92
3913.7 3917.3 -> 1.58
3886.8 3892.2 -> 1.27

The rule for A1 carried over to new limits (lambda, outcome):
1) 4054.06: 1.95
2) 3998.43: 1.86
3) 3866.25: 1.94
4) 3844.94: 1.62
